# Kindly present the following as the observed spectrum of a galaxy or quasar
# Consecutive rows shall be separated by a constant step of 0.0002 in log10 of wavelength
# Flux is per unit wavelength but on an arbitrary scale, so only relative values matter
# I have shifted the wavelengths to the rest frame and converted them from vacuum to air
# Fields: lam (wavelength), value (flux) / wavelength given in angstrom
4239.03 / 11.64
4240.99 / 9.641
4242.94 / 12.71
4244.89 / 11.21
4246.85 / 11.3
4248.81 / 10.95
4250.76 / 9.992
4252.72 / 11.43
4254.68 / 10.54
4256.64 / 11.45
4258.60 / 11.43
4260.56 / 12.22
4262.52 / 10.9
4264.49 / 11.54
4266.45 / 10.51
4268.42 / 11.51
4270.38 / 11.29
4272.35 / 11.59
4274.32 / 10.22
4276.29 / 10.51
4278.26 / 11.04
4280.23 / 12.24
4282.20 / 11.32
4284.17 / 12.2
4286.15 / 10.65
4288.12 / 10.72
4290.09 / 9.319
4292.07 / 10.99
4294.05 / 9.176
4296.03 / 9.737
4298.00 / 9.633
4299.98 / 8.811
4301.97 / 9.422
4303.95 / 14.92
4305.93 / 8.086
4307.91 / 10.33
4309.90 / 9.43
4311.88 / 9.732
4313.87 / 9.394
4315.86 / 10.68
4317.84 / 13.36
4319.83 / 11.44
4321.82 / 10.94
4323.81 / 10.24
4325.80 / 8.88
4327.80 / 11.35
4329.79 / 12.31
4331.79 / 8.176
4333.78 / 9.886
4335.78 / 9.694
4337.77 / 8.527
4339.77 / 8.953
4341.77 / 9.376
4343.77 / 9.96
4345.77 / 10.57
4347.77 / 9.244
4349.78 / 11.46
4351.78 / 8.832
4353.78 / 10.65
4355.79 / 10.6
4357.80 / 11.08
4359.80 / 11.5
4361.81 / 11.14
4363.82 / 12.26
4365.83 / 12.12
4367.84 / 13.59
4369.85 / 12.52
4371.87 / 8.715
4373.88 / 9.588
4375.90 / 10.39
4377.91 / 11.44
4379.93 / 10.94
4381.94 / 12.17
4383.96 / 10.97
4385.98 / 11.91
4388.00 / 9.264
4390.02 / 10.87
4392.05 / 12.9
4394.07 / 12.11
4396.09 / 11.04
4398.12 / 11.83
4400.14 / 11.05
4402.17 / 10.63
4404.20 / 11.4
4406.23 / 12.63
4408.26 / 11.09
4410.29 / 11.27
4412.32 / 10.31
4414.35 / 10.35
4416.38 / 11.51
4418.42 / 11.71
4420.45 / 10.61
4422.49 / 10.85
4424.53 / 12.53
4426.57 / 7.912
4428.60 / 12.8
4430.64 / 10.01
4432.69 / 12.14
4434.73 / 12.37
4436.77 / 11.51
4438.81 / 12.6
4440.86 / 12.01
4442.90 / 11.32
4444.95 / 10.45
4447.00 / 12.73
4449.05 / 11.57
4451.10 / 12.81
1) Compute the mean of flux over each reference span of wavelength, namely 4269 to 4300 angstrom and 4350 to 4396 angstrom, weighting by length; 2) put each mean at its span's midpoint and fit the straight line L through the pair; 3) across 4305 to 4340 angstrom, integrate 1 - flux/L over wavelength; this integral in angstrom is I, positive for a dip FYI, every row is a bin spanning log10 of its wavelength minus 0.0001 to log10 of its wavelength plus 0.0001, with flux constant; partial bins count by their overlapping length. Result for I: 2.48 angstrom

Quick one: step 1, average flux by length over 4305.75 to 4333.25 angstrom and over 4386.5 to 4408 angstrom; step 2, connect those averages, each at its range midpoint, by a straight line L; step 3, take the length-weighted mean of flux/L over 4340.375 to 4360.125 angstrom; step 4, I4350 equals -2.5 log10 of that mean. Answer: 0.05 mag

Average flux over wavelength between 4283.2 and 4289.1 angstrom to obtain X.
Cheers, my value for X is 11.2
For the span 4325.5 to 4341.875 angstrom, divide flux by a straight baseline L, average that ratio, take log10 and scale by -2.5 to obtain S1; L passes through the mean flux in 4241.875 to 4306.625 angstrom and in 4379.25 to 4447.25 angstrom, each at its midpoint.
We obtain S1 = 0.14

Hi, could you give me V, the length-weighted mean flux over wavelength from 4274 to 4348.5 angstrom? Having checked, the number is 10.3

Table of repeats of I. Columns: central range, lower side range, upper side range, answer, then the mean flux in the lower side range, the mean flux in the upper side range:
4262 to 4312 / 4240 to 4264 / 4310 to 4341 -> 0.4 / 11.2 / 10.2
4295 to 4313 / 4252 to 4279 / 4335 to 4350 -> 0.7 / 11.2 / 9.63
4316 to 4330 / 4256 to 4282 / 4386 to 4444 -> 0.2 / 11.3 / 11.3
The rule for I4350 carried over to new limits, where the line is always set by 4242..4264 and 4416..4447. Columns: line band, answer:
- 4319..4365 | 0.10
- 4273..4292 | 0.04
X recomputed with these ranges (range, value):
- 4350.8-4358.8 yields 10.3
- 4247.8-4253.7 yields 10.8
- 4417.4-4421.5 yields 11.2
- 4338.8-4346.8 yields 9.72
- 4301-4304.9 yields 12.2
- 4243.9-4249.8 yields 11.2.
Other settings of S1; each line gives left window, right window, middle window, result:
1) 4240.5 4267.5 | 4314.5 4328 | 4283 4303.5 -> 0.08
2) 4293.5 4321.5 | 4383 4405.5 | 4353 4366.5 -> -0.04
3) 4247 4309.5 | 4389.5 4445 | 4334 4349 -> 0.16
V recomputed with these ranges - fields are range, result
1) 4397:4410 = 11.4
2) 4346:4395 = 11.1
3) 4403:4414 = 11.3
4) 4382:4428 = 11.2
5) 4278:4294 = 11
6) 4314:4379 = 10.6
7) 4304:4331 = 10.6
